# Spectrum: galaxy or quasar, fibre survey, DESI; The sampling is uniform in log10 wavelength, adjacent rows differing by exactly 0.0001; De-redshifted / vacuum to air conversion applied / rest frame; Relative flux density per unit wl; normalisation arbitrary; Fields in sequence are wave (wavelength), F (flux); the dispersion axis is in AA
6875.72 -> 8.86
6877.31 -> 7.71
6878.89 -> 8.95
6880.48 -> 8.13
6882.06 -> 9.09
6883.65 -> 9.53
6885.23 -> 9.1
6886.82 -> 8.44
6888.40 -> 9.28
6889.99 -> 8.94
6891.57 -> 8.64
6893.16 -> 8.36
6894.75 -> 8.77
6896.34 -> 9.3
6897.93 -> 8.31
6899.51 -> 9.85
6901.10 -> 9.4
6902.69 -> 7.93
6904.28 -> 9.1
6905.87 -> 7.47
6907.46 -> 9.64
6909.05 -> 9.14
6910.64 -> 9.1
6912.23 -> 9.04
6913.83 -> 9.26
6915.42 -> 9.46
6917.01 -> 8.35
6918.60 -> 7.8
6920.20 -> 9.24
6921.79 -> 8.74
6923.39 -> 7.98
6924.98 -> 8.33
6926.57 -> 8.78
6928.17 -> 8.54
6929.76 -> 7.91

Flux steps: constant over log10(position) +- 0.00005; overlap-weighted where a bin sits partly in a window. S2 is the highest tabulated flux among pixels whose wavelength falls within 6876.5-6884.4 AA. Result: 9.53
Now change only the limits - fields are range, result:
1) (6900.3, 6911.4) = 9.64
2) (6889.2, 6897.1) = 9.3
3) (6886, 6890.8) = 9.28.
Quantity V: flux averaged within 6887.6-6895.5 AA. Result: 8.8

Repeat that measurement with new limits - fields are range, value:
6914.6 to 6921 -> 8.72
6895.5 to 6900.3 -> 9.16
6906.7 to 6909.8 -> 9.39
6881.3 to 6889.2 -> 9.09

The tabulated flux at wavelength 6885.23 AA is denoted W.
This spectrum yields 9.1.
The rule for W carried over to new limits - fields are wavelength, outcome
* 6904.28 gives 9.1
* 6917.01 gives 8.35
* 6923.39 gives 7.98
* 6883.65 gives 9.53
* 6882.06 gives 9.09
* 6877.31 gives 7.71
